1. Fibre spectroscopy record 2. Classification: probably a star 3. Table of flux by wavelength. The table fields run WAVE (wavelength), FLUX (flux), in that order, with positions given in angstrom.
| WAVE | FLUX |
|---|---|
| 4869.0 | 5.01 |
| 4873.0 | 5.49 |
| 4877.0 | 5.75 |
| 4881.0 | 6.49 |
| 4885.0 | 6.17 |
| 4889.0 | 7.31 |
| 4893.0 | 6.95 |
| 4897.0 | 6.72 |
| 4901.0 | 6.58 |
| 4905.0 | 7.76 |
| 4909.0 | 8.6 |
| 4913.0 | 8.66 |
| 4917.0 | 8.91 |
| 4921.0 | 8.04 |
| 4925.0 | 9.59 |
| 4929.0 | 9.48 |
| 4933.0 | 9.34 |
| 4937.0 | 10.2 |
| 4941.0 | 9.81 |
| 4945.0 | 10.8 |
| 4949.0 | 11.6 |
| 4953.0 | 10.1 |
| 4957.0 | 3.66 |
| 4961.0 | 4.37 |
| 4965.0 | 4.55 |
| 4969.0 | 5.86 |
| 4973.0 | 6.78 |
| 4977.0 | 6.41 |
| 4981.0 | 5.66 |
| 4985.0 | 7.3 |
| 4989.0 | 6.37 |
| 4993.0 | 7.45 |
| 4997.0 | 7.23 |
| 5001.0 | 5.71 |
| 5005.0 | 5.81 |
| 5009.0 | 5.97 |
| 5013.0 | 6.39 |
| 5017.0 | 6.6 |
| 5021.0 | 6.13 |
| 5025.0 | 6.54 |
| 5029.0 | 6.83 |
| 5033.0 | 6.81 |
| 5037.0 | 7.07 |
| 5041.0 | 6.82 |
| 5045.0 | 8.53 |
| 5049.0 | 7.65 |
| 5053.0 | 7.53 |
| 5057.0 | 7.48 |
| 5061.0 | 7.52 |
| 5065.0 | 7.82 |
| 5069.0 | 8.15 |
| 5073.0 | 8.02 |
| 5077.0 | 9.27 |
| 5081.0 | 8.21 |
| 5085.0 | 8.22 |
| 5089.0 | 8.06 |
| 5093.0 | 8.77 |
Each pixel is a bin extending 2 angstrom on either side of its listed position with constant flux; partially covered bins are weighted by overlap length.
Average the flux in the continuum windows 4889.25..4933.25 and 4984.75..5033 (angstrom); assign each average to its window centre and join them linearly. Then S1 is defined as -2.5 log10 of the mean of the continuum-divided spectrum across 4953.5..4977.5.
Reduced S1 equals 0.30 mag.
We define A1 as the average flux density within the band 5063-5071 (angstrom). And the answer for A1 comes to 7.99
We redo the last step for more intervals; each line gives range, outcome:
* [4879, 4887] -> 6.33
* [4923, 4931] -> 9.54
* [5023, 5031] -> 6.69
